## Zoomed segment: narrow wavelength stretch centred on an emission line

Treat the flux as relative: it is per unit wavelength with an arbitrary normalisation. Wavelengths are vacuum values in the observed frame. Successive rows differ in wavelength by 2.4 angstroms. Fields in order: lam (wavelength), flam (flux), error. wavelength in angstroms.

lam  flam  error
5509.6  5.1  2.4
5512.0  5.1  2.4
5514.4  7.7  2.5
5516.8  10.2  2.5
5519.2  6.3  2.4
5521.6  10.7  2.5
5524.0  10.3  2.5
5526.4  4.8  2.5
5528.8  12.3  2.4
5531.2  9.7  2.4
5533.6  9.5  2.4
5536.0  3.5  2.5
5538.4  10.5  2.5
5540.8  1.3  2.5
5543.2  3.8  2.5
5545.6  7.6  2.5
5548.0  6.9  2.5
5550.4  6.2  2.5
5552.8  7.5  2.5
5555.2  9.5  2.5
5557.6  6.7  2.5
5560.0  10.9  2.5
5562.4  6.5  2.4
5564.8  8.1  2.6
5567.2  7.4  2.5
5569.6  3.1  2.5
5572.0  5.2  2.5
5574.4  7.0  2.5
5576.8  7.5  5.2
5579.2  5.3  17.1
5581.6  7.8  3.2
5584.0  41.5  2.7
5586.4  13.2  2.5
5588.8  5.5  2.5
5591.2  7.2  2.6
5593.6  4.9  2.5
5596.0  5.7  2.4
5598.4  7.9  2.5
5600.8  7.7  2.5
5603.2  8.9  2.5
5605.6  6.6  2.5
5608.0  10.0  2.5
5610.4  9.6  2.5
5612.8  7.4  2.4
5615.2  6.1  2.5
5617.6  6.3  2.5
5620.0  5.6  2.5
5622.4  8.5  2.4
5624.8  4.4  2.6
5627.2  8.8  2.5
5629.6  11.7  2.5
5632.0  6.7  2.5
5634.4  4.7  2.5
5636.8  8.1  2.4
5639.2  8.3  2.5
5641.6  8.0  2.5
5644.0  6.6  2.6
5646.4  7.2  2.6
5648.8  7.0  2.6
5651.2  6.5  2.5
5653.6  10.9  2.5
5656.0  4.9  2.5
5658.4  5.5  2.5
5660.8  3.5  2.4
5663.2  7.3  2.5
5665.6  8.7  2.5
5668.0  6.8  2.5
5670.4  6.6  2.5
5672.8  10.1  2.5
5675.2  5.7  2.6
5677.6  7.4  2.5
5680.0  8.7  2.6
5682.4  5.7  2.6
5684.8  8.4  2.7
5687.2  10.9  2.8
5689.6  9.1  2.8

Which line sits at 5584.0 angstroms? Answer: H-beta 4861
